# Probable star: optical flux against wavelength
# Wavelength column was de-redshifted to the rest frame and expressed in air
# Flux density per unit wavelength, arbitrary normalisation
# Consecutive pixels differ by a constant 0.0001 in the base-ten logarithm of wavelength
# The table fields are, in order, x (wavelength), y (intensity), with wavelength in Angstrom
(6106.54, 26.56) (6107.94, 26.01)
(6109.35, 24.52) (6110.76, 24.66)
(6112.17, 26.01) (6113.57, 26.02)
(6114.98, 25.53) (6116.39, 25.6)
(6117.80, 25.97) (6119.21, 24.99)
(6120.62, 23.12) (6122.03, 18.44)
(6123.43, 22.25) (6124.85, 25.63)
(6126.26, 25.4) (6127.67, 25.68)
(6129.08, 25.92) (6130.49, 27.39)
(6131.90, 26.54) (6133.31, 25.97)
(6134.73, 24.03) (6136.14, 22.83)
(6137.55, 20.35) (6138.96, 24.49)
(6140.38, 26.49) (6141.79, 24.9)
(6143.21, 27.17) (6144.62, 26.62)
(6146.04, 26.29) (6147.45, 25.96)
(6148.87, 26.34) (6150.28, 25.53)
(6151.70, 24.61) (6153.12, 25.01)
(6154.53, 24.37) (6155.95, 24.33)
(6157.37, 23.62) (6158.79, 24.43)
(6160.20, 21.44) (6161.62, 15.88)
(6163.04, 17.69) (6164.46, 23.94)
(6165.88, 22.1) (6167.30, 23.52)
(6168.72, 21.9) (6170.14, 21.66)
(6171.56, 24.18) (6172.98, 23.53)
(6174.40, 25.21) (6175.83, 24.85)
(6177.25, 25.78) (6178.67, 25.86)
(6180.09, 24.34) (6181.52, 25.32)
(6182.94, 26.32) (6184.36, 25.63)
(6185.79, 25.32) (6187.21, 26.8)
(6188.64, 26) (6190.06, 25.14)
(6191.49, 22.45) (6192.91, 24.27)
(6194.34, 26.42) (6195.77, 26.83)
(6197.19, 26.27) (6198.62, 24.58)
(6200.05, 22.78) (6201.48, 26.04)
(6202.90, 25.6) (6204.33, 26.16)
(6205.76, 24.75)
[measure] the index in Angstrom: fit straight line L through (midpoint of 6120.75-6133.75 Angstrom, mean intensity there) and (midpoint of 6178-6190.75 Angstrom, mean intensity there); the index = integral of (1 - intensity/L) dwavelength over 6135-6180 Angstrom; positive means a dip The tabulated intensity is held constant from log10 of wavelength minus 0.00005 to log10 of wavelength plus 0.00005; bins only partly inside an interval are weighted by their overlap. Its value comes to 2.3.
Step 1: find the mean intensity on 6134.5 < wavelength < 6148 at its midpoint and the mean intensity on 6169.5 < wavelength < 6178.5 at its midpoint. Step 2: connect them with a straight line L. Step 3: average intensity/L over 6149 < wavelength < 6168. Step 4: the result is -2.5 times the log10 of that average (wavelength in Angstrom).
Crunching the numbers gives 0.08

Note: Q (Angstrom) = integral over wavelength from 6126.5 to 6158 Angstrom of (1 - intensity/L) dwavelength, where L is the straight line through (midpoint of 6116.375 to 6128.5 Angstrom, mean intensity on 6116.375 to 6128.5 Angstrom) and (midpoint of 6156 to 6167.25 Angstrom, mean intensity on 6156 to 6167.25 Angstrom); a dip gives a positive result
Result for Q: -3.3 Angstrom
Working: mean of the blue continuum 24.1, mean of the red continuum 21.6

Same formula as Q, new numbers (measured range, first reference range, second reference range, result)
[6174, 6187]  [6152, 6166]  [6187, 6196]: -0.6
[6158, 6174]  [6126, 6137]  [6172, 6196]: 2.1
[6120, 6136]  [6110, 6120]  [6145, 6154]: 0.6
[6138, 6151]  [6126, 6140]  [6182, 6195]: -0.5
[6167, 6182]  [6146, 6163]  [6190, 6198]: 0.2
